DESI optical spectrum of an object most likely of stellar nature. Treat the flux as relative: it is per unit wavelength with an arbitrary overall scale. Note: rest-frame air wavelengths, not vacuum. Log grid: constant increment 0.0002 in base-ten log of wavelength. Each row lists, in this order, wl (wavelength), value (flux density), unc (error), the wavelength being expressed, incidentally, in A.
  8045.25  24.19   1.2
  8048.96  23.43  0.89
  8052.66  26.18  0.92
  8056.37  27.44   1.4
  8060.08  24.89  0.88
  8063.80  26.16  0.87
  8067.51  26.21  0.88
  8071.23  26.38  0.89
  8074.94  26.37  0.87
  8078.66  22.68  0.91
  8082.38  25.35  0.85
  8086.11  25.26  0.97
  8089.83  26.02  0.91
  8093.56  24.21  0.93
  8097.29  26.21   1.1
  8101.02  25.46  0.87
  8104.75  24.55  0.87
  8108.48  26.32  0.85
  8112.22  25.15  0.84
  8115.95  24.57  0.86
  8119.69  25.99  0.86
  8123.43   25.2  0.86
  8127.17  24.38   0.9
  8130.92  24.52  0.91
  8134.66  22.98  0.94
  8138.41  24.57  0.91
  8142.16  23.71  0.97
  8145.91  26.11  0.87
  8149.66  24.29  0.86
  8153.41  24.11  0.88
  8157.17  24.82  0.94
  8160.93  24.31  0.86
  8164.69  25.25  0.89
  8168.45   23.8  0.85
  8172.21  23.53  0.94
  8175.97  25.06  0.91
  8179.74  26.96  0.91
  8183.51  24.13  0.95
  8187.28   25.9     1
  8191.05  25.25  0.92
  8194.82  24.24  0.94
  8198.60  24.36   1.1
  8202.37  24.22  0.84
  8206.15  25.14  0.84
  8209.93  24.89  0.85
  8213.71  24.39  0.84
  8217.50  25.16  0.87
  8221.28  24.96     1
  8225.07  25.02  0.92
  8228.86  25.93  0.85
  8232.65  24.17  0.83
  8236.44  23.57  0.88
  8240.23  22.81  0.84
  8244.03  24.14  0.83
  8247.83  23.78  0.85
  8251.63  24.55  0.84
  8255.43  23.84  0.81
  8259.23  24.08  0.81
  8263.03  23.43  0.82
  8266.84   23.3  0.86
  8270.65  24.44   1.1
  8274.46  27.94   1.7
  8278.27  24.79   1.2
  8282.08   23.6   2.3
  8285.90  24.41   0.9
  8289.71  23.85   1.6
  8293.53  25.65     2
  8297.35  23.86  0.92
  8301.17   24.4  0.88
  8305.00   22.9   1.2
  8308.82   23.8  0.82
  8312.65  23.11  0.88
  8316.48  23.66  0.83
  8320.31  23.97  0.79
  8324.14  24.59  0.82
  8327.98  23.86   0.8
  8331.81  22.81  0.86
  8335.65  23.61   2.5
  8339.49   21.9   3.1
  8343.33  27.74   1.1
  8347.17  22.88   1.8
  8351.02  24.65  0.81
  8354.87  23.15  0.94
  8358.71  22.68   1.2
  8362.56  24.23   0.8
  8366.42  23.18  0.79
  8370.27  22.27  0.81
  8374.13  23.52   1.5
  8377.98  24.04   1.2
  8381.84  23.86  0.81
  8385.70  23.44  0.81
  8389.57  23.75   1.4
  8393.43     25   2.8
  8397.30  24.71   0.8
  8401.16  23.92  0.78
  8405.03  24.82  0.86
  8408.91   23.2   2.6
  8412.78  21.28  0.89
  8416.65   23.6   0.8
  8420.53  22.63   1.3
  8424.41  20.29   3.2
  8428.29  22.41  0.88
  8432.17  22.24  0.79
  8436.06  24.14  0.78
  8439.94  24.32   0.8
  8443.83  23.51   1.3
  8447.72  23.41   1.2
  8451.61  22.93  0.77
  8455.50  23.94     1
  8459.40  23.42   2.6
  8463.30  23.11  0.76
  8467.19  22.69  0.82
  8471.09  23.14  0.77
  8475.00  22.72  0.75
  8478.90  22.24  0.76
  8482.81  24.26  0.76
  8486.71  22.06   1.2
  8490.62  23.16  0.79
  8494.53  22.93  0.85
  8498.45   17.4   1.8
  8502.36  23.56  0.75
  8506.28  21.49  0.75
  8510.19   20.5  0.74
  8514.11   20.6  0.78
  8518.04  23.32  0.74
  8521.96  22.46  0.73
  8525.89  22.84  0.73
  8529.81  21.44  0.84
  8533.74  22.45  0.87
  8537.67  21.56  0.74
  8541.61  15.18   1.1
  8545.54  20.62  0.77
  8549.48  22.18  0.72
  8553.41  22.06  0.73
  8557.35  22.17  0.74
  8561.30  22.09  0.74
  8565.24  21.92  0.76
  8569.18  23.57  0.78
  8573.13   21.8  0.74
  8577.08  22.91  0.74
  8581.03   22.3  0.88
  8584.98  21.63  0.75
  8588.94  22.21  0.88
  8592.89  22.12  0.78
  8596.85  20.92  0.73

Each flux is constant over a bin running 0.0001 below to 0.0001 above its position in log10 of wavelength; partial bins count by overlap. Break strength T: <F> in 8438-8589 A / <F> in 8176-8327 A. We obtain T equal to 0.91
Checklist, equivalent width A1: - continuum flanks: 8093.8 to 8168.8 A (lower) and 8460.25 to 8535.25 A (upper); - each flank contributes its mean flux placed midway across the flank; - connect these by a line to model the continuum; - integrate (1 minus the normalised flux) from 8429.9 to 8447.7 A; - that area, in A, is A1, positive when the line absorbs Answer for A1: -0.67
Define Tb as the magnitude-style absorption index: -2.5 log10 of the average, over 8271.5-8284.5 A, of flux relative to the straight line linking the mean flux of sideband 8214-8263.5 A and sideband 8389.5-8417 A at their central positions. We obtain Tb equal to -0.05 mag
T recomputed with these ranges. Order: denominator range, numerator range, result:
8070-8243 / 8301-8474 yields 0.95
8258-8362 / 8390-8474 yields 0.97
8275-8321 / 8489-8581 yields 0.90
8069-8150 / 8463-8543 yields 0.87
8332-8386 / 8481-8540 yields 0.93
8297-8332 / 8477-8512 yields 0.93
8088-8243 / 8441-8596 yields 0.89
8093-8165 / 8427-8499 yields 0.92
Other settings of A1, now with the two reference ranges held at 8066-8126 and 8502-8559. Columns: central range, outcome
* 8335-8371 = -1.00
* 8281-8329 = -1.05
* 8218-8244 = -0.31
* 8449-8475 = -1.32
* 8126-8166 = 0.73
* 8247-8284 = -0.88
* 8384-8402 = -1.20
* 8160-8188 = -0.22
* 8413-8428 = 0.22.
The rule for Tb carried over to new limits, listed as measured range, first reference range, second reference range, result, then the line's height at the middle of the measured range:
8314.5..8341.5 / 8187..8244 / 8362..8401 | 0.03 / 24.1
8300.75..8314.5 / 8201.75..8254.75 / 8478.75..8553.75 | 0.01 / 23.7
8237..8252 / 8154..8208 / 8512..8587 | 0.02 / 24.2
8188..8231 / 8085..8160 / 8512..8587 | -0.03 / 24.3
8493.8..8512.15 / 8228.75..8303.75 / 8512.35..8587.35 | 0.06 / 22.2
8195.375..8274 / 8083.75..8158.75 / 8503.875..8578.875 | -0.01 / 24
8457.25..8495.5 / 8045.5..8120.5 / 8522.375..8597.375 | -0.03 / 22.4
